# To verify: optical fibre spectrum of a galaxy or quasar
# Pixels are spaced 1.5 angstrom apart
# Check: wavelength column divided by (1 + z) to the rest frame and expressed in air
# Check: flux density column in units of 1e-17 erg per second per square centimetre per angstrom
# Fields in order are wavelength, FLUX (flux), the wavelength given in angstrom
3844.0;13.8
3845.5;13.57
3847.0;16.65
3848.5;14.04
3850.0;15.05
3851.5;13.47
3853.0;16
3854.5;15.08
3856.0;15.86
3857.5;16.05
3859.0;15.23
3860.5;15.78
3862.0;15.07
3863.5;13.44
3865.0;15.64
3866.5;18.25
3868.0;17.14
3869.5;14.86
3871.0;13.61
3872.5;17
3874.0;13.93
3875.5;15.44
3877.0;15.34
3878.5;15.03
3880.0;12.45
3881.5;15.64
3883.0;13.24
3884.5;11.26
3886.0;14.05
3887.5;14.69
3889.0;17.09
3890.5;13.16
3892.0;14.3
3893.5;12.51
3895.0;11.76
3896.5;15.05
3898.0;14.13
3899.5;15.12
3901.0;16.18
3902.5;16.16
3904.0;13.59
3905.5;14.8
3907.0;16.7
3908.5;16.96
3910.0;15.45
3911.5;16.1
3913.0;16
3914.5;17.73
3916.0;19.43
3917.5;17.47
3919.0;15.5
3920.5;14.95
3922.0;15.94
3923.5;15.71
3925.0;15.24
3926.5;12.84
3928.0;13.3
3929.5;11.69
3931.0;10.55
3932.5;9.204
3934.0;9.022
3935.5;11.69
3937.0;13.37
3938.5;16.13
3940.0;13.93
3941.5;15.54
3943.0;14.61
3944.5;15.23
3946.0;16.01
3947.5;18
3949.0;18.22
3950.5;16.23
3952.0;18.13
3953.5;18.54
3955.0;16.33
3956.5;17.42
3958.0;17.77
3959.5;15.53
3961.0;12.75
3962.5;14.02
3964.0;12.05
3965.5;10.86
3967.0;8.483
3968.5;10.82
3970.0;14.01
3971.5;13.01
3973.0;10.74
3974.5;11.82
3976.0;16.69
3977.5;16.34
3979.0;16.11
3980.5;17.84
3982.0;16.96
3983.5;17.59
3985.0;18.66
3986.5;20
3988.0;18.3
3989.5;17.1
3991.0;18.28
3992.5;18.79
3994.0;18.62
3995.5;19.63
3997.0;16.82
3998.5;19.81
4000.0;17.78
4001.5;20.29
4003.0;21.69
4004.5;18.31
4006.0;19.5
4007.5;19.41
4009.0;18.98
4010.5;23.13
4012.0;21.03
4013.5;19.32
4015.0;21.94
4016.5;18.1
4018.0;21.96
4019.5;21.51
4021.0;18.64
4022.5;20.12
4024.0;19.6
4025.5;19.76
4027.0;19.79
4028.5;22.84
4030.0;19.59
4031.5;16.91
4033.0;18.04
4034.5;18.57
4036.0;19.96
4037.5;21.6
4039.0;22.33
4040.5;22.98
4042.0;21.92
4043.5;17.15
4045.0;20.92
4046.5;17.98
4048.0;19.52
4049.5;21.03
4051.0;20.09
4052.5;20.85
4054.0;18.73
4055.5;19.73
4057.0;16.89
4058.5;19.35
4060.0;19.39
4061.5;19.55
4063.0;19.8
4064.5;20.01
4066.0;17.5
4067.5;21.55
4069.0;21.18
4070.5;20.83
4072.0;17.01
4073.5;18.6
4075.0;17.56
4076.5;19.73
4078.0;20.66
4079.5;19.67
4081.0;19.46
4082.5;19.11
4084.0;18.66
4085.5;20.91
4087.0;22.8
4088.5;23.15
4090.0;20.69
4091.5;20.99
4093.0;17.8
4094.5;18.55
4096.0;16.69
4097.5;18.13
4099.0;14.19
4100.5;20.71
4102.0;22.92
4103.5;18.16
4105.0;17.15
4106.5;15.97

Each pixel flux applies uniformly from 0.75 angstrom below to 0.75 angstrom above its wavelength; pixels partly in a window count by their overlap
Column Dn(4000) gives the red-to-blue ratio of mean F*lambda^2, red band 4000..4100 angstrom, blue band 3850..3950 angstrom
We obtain 1.4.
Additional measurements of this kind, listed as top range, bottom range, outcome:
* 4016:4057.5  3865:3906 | 1.47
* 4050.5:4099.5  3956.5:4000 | 1.29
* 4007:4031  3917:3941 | 1.57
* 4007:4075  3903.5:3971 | 1.42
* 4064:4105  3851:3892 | 1.45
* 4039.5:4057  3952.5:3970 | 1.48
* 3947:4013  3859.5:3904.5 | 1.21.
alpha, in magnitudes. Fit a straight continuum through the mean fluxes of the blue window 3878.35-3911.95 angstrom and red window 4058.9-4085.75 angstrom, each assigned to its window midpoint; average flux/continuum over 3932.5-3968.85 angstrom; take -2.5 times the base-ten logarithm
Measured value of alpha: 0.11 mag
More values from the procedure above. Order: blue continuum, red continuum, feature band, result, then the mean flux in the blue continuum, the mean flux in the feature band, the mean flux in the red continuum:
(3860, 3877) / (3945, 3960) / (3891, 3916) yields 0.06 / 15.5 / 15.3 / 17.2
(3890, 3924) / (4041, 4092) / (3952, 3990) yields 0.13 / 15.4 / 15.2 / 19.8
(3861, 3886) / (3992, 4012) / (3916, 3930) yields 0.11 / 14.8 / 15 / 19.5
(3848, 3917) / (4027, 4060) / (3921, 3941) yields 0.26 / 15.1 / 13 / 19.8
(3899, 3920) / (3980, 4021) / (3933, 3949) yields 0.20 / 16.2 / 14.5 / 19.3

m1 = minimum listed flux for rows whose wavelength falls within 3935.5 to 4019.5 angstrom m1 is 8.483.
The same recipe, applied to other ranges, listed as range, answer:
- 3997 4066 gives 16.82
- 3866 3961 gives 9.022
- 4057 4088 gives 16.89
